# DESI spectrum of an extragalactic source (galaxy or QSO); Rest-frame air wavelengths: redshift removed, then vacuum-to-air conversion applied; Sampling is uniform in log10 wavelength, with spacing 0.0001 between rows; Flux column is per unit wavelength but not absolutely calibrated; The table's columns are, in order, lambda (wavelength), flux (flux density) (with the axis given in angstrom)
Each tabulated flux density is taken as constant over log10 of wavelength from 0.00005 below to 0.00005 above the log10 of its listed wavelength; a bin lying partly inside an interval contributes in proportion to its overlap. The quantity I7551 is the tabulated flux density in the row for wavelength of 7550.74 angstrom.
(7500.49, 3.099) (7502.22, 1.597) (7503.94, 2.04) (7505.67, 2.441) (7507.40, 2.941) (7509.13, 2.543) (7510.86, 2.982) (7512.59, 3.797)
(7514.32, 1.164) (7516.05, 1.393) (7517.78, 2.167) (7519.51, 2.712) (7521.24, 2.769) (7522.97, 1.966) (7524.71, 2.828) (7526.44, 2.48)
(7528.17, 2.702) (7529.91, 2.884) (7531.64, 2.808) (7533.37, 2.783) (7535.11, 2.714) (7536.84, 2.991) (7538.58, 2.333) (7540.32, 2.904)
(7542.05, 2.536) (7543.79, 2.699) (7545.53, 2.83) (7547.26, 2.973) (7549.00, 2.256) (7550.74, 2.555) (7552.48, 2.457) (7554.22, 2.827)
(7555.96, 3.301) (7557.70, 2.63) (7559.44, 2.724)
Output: 2.555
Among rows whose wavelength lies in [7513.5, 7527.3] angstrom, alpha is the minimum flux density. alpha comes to 1.164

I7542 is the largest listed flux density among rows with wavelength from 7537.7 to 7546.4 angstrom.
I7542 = 2.904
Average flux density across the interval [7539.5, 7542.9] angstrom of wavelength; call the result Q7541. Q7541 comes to 2.72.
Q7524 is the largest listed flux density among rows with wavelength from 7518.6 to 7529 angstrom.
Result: 2.828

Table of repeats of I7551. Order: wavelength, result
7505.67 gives 2.441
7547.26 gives 2.973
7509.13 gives 2.543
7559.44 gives 2.724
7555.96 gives 3.301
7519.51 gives 2.712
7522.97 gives 1.966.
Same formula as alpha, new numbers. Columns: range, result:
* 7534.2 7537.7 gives 2.714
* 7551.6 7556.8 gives 2.457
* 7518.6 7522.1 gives 2.712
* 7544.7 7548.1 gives 2.83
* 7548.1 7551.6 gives 2.256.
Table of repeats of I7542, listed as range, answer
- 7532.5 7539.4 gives 2.991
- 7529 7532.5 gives 2.884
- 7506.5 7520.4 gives 3.797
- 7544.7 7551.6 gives 2.973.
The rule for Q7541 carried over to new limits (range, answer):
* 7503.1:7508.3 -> 2.47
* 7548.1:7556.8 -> 2.68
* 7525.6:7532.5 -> 2.72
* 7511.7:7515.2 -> 2.48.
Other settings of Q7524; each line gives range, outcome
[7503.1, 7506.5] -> 2.441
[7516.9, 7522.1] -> 2.769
